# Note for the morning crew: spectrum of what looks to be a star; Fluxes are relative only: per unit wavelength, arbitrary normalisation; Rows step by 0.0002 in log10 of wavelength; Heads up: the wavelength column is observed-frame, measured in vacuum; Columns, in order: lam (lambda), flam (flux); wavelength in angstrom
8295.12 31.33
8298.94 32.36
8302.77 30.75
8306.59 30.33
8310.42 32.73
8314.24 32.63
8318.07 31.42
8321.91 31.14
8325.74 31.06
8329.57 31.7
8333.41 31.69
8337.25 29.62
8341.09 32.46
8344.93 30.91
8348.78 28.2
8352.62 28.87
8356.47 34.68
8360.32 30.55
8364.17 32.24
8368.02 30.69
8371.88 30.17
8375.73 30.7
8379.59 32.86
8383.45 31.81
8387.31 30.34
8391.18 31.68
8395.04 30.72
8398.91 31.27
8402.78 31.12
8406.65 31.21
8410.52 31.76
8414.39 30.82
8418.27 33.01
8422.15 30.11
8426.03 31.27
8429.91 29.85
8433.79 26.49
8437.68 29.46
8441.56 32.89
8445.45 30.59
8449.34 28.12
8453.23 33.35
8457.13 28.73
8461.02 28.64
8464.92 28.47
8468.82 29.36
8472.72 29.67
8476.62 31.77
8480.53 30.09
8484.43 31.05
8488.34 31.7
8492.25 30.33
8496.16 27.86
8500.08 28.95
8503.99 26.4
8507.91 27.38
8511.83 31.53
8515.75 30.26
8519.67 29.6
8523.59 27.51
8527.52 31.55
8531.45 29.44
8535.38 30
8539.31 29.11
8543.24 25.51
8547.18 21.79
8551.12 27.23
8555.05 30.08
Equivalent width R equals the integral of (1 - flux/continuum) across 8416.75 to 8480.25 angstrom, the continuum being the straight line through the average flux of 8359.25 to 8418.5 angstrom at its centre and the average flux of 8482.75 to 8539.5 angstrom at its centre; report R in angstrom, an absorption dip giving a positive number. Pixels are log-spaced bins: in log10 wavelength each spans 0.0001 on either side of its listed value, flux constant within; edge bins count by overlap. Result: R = 0.7 angstrom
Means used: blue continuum 31.3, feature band 30.1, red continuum 29.5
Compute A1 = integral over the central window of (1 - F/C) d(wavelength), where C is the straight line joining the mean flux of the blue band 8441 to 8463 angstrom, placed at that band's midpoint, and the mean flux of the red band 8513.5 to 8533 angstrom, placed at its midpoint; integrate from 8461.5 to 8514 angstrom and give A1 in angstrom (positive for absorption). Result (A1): 0.7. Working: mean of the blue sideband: 30.2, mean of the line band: 29.6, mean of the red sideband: 29.7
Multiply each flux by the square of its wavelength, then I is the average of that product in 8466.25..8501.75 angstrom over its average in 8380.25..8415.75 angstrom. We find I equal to 0.98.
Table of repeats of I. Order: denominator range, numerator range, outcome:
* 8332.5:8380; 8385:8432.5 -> 1.01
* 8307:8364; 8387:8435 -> 1.00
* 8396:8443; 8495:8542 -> 0.97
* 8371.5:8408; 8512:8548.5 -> 0.95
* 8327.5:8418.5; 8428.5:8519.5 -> 0.98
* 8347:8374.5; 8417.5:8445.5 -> 1.00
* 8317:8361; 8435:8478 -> 0.99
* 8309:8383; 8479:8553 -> 0.96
